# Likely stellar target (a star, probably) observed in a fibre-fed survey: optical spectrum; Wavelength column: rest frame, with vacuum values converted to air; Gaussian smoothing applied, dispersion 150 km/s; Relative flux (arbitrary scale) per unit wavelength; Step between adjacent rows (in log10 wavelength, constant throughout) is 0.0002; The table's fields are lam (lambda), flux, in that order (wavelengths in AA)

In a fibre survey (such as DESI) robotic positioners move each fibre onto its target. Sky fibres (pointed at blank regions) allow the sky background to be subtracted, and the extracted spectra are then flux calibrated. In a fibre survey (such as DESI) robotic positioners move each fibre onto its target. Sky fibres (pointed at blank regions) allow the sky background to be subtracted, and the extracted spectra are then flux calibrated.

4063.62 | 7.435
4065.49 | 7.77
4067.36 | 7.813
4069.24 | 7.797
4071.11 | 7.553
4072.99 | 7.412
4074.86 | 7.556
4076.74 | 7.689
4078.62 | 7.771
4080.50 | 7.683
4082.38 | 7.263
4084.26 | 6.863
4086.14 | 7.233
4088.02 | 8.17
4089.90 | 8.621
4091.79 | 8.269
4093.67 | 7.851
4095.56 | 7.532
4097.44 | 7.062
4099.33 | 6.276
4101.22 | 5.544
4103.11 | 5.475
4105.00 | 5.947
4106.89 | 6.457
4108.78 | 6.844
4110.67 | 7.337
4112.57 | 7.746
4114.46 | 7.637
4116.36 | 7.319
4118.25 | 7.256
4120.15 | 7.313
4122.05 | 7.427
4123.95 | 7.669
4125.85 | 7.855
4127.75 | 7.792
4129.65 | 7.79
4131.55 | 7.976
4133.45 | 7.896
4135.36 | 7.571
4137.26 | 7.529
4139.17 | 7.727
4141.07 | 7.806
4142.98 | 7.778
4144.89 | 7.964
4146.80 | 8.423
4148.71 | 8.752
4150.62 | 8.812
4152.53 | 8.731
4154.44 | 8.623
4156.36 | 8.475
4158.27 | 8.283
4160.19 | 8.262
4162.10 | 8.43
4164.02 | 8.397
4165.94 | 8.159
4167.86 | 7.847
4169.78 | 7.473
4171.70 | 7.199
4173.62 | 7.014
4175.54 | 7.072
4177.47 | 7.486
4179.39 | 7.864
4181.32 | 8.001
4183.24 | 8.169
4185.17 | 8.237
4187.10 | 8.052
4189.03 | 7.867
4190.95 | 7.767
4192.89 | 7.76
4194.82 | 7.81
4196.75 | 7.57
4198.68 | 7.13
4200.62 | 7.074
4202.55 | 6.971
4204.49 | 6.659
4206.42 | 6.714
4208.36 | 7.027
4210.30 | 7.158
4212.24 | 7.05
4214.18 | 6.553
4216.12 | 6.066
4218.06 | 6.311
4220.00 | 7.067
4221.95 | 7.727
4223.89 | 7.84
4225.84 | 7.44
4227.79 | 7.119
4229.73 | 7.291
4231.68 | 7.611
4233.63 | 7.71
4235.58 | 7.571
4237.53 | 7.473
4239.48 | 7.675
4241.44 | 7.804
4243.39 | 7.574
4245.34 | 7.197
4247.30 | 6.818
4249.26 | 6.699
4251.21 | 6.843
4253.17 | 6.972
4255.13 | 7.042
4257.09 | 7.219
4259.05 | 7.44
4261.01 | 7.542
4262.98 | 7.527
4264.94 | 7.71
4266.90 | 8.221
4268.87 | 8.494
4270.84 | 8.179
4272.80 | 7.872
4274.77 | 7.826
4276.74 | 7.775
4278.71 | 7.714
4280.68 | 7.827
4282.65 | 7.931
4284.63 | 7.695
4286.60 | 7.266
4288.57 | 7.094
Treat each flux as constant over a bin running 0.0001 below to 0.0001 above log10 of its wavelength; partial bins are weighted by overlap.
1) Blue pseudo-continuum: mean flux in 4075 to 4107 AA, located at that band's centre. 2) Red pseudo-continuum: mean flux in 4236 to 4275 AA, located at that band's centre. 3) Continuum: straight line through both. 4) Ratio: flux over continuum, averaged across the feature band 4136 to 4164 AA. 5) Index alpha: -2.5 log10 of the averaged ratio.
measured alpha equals -0.13 mag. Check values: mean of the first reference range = 7.19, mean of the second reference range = 7.5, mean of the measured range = 8.26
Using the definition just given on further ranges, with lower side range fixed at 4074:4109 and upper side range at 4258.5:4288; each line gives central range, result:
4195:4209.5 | 0.072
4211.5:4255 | 0.067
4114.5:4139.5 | -0.048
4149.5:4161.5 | -0.157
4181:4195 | -0.065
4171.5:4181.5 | 0.007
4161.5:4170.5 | -0.089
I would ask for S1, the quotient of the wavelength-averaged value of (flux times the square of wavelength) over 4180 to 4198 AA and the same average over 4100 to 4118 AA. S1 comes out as 1.22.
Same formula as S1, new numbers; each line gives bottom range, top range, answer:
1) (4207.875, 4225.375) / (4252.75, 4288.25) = 1.13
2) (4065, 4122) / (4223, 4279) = 1.11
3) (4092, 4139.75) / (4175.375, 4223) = 1.05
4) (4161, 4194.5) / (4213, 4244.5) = 0.96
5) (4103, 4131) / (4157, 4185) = 1.11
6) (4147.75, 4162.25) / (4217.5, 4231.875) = 0.88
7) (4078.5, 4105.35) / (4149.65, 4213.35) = 1.12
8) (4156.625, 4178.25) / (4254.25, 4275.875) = 1.04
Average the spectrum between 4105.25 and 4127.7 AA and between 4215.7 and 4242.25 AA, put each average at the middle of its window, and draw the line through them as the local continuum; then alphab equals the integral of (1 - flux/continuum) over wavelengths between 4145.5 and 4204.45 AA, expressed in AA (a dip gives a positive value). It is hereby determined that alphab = -4.5 AA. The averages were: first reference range 7.32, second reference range 7.36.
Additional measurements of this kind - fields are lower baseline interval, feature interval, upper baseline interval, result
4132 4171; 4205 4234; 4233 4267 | 1.94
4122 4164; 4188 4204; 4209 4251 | 0.19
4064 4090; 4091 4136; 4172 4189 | 2.46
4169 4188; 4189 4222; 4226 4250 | 1.96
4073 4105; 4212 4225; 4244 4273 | 0.80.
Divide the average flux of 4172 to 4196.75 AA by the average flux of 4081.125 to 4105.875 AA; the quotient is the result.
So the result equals 1.09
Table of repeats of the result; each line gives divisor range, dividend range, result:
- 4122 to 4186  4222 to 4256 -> 0.92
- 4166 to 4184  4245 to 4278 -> 0.99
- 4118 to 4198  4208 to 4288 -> 0.94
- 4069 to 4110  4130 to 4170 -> 1.13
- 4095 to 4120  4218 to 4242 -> 1.10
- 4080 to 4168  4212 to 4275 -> 0.96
